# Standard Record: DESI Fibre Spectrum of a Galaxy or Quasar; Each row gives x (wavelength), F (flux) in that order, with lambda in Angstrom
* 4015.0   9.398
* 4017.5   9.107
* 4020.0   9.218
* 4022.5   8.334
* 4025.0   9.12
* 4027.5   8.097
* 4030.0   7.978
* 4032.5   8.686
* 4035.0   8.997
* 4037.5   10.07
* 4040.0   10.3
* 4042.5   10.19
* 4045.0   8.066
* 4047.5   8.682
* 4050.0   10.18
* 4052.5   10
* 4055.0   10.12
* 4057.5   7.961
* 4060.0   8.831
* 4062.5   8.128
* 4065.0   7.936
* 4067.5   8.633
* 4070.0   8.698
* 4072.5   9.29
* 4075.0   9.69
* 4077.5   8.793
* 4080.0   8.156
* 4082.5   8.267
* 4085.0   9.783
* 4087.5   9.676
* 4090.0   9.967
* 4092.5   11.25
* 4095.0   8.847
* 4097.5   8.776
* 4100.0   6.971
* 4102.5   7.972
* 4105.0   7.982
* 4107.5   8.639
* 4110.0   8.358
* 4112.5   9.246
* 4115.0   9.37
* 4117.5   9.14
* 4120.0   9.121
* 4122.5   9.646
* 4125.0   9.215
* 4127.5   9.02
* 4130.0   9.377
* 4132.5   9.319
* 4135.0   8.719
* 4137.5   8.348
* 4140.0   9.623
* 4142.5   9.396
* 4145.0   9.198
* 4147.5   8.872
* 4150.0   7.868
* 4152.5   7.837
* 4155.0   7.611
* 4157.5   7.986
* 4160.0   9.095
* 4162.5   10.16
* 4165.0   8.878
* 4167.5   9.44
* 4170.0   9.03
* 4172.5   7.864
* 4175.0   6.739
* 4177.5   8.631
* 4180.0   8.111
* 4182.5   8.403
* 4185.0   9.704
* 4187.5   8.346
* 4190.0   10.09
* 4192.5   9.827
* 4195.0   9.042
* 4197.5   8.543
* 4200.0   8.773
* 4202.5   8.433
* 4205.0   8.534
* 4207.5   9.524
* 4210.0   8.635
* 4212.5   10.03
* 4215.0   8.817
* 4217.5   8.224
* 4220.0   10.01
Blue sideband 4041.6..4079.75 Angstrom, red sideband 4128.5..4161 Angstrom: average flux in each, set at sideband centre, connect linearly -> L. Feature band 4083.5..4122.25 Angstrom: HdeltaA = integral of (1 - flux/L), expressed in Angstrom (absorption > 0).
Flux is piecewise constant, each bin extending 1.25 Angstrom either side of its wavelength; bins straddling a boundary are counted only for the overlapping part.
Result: -0.76 Angstrom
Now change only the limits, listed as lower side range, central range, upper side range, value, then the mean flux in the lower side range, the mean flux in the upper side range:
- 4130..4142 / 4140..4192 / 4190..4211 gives 1.9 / 9.07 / 8.99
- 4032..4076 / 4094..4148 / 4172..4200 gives 0.2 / 9.14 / 8.69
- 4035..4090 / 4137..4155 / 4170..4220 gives 0.5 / 9.13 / 8.79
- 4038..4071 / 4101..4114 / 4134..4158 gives 0.5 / 9.08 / 8.56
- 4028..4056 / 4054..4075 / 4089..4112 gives 0.9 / 9.35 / 8.75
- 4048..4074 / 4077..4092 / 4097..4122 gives -0.8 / 8.98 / 8.58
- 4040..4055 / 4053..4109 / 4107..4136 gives 3.0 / 9.55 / 9.11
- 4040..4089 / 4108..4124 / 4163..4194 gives -0.4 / 9.04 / 8.79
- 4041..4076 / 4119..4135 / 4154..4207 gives -0.7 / 9.03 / 8.74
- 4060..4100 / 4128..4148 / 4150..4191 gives -0.9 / 8.99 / 8.59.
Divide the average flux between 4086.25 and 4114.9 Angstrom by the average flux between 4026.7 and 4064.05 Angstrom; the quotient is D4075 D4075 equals 0.98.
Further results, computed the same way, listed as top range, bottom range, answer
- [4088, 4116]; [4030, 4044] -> 0.94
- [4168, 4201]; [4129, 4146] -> 0.95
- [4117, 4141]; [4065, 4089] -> 1.02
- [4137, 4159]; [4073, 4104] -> 0.95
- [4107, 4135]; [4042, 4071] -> 1.02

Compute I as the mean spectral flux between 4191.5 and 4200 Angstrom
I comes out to 9.06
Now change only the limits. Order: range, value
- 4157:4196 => 8.85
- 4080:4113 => 8.87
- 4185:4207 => 9.01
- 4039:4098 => 9.18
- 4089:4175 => 8.85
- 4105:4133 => 9.08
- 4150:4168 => 8.63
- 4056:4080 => 8.65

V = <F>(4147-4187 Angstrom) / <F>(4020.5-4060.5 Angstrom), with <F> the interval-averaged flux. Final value 0.9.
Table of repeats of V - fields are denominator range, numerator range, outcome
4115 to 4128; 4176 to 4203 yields 0.96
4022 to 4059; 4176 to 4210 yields 0.97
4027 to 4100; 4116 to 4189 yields 0.97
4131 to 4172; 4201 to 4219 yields 1.01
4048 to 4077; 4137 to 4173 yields 0.97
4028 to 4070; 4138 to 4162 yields 0.96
